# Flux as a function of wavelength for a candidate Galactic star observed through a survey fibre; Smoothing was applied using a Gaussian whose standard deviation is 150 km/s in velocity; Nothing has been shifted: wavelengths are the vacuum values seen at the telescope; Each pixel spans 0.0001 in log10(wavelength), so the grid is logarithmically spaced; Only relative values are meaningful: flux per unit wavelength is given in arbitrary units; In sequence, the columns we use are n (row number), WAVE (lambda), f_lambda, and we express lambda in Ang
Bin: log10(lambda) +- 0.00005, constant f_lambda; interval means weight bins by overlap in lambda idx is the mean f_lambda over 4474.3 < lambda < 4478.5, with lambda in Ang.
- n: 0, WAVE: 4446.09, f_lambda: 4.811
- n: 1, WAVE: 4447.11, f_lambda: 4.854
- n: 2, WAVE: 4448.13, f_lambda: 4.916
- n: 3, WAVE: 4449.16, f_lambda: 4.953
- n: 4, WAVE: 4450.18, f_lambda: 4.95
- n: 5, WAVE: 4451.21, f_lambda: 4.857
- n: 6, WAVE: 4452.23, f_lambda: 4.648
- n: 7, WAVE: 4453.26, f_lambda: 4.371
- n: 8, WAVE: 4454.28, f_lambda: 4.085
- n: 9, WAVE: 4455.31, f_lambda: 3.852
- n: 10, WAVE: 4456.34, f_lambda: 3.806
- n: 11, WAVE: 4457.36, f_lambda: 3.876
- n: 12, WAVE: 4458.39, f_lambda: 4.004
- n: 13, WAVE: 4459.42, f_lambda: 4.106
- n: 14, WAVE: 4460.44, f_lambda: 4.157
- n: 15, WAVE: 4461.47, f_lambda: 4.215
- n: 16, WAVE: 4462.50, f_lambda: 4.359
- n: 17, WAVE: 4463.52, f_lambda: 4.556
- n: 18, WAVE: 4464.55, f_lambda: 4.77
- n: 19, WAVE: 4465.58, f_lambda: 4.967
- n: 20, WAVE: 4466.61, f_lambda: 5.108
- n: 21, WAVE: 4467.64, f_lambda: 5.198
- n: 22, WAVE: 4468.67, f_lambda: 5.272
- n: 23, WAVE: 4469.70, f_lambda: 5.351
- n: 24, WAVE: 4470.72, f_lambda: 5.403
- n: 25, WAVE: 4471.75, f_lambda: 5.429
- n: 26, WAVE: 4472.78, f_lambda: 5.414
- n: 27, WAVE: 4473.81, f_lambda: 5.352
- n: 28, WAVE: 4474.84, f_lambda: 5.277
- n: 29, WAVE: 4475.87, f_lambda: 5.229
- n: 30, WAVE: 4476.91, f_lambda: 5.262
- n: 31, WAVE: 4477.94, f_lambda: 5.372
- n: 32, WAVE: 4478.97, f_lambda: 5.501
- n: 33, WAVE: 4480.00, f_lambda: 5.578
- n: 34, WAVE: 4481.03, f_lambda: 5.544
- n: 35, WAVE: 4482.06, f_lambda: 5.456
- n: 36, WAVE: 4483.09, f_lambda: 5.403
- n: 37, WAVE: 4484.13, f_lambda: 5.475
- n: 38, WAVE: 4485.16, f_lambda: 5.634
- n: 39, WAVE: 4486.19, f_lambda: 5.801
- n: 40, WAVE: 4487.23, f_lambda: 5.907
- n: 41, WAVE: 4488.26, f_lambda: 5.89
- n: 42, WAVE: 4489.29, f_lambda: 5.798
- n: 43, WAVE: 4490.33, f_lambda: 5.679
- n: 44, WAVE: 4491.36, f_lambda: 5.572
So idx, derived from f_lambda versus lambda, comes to 5.28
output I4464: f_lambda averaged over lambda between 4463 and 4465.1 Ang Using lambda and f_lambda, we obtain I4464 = 4.67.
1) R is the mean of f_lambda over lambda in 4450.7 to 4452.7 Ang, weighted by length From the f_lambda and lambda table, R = 4.77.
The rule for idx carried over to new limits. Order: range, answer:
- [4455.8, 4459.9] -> 3.94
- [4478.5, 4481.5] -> 5.55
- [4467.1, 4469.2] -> 5.23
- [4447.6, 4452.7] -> 4.87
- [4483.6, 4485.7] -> 5.55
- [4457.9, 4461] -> 4.09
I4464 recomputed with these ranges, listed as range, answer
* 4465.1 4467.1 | 5.03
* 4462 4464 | 4.47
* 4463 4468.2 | 4.92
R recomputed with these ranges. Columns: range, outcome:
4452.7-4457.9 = 4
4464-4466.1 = 4.85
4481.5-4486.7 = 5.56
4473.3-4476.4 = 5.27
